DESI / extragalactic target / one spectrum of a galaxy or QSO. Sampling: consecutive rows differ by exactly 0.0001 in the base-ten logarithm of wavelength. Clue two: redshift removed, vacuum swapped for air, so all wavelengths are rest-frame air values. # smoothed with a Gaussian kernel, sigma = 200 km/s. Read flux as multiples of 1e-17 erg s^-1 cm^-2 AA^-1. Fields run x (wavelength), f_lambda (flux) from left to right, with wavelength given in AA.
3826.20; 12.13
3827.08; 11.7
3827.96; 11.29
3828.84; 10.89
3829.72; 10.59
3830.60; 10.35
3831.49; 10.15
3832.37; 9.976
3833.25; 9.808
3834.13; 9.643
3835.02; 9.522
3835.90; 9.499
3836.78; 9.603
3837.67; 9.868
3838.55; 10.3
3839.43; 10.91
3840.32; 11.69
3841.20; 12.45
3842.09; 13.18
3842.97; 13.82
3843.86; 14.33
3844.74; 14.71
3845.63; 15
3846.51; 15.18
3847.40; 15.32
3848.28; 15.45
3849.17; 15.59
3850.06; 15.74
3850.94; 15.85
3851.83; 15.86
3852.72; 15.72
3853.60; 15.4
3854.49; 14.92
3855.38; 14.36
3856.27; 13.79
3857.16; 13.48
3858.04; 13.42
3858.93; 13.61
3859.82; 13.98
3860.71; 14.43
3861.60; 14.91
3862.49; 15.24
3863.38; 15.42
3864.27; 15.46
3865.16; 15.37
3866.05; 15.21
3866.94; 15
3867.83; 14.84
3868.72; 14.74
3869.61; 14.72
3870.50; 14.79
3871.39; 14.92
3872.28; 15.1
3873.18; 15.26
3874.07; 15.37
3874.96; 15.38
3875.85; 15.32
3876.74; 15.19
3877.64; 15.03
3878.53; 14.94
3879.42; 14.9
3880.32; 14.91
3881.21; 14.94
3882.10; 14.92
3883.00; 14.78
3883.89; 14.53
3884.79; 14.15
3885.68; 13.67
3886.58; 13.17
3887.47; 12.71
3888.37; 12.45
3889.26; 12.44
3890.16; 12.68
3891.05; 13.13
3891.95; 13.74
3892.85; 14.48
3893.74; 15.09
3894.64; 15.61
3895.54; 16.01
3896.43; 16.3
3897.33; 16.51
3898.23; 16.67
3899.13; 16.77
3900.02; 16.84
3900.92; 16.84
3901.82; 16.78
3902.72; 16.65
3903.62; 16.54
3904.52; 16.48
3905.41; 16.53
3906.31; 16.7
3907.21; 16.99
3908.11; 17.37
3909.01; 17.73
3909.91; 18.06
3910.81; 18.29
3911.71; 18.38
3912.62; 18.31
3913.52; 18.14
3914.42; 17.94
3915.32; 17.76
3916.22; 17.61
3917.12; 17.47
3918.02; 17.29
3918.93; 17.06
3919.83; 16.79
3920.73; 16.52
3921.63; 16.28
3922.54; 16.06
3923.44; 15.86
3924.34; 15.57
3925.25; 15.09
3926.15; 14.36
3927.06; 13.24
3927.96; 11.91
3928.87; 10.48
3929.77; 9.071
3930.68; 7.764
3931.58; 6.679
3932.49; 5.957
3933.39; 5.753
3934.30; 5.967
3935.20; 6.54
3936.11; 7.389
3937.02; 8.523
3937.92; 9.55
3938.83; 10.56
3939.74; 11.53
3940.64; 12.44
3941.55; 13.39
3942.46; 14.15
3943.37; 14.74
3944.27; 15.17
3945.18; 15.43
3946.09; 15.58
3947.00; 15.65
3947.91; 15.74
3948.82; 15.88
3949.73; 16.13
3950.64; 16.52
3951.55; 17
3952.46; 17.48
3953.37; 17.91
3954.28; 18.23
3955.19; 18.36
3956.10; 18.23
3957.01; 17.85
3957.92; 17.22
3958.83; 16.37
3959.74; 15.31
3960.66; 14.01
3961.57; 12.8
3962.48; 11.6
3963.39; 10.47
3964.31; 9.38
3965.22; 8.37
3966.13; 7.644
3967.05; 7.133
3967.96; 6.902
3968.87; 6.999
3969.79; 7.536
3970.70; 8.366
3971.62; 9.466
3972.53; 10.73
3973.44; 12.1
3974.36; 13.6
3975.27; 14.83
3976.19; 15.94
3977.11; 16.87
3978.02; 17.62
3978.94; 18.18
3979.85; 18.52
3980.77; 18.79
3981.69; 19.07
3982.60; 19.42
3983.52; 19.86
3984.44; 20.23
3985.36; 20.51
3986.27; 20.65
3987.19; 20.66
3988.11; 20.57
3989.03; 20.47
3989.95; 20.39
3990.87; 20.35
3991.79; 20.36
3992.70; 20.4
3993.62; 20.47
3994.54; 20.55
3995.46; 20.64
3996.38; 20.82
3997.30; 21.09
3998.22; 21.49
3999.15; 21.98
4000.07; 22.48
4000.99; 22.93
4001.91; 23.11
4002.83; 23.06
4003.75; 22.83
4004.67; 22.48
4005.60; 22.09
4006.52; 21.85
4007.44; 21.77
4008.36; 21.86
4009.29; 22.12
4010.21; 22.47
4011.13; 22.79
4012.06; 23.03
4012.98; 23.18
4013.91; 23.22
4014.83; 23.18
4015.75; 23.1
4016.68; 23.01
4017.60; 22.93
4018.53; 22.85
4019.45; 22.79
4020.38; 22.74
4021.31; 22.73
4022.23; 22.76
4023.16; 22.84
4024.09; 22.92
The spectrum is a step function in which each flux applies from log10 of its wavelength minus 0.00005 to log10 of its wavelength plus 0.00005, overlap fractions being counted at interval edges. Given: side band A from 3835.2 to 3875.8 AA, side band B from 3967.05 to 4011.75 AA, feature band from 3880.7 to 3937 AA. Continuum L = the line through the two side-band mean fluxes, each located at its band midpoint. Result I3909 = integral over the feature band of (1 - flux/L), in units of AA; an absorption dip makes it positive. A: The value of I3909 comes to 4.8 AA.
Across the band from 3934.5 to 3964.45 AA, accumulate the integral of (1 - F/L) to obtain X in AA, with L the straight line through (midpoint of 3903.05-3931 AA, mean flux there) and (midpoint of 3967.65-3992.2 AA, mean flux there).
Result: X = 3.7 AA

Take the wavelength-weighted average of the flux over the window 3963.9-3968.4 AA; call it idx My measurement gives 7.88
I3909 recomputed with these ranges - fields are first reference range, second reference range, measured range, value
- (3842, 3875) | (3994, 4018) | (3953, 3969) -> 5.5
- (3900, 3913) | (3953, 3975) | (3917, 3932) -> 1.8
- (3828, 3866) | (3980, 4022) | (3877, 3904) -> 1.1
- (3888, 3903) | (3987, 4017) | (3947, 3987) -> 9.8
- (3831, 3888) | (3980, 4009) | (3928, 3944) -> 7.5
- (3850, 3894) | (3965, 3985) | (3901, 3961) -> -3.1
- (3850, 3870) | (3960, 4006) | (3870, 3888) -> 0.6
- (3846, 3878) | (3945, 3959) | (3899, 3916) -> -1.5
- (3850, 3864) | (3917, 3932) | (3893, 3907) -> -2.2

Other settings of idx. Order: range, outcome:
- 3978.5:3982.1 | 18.6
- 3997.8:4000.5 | 21.9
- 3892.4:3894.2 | 14.8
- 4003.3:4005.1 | 22.7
